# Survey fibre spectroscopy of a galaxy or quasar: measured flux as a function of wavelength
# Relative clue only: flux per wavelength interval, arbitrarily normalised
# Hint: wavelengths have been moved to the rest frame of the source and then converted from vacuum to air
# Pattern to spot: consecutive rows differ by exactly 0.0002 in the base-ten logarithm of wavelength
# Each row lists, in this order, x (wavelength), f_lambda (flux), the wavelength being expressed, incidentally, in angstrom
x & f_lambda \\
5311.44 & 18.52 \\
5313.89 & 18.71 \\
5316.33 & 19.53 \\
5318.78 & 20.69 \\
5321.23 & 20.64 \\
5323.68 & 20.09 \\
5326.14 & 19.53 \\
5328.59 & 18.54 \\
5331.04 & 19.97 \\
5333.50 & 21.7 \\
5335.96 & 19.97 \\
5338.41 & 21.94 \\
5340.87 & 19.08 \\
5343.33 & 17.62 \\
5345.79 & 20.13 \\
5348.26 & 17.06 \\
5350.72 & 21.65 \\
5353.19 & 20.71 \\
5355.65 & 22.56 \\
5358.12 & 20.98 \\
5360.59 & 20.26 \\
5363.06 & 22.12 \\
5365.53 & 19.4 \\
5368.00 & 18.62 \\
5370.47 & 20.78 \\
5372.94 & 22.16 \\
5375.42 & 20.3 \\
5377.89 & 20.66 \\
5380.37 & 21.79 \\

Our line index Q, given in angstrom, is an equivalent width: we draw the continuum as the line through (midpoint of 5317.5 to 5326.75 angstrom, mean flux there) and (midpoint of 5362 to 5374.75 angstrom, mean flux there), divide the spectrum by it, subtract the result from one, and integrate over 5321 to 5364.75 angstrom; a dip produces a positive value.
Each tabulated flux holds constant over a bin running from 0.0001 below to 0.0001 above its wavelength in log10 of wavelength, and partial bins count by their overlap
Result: 0.4 angstrom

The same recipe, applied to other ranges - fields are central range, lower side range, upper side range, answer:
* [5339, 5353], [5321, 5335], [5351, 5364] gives 0.98 angstrom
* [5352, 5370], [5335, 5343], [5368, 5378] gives -0.16 angstrom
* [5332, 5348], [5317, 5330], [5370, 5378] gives 0.29 angstrom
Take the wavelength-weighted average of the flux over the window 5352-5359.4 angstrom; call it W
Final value 21.4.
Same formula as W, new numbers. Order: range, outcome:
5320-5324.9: 20.4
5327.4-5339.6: 20.4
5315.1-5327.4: 20.1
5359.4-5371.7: 20.2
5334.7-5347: 19.8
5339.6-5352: 19.1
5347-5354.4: 19.8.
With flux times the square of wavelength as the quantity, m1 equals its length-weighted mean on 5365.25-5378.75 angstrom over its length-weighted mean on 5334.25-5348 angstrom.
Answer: 1.1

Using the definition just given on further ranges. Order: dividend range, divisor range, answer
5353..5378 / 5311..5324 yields 1.07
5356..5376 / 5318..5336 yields 1.04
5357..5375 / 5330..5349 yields 1.05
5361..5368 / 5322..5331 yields 1.06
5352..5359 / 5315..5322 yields 1.07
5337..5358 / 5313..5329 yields 1.03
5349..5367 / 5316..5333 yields 1.06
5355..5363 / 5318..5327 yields 1.07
